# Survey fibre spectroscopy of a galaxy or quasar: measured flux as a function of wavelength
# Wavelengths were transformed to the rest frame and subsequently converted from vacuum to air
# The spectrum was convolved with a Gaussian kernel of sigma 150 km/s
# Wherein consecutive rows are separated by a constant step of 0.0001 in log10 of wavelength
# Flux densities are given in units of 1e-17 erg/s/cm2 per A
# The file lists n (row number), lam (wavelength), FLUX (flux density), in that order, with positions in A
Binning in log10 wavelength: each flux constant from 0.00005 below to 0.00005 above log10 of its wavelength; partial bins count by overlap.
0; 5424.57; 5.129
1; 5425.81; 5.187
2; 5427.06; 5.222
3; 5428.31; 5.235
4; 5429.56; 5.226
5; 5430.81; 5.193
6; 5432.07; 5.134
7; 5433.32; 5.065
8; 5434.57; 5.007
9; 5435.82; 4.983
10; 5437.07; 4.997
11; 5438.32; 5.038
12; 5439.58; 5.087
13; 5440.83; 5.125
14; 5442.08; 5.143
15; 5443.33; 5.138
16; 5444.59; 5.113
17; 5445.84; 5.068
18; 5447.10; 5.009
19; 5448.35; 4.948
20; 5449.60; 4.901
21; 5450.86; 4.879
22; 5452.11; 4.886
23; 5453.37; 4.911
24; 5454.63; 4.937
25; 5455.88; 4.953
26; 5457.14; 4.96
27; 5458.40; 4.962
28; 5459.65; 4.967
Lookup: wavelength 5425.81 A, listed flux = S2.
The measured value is 5.187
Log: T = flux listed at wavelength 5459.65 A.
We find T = 4.967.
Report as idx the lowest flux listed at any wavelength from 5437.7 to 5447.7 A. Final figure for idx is 5.009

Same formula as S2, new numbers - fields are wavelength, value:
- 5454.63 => 4.937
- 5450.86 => 4.879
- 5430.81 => 5.193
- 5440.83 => 5.125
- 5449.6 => 4.901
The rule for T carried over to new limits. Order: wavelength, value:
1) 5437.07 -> 4.997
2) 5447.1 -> 5.009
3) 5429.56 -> 5.226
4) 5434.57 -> 5.007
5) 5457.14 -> 4.96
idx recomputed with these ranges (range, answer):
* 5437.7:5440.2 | 5.038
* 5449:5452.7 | 4.879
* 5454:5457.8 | 4.937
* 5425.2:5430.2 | 5.187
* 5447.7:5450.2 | 4.901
